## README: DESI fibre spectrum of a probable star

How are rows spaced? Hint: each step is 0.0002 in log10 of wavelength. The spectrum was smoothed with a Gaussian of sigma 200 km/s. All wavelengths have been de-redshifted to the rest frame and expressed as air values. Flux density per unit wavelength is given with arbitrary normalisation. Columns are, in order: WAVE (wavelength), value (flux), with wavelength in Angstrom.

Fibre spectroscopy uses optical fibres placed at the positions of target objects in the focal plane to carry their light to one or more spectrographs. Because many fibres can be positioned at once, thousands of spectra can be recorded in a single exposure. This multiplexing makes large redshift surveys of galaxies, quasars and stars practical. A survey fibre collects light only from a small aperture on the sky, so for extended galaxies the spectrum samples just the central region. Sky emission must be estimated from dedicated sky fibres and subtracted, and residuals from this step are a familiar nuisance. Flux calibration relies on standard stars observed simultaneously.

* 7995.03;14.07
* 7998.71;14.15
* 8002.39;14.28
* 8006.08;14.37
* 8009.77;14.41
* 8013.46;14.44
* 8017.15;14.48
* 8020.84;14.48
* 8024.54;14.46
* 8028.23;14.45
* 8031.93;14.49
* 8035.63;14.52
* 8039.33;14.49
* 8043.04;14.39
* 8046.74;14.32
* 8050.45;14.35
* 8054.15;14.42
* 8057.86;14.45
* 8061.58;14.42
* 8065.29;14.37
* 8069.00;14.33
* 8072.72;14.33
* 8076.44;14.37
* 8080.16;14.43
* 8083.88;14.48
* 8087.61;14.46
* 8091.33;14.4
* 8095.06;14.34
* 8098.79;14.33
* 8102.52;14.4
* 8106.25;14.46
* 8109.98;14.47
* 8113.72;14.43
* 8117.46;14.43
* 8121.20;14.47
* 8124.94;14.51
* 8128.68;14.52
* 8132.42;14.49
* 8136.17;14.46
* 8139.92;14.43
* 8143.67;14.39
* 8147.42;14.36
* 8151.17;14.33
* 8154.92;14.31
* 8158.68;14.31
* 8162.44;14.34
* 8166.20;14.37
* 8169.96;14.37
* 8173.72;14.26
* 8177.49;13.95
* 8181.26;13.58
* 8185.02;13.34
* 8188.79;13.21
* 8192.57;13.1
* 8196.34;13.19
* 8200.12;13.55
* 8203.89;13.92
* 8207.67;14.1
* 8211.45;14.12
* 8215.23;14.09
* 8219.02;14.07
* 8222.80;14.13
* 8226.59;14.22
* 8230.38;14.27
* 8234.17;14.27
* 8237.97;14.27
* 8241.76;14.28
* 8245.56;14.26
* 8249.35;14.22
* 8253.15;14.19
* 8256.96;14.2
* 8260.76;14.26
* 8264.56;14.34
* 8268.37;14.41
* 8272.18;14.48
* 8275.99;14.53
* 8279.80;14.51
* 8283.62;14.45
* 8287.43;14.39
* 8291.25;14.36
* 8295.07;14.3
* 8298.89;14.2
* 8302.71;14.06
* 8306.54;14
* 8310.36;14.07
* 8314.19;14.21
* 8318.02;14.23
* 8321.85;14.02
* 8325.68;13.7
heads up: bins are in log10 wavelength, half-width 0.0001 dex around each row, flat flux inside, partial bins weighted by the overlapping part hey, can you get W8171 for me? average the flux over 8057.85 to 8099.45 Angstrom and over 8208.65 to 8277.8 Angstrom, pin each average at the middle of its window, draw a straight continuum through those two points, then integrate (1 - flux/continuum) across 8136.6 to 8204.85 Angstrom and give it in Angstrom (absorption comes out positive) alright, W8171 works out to 1.6 Angstrom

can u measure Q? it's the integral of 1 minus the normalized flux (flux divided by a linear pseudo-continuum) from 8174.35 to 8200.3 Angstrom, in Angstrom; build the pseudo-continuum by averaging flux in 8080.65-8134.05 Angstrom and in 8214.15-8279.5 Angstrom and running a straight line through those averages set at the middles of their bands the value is 1.6 Angstrom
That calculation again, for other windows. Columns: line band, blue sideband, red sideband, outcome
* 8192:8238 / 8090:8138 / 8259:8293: 1.49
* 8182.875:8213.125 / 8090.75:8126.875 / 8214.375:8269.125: 1.55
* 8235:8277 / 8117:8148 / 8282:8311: -0.05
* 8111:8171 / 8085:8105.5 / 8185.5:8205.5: -2.07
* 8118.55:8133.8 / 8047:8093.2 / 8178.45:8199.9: -0.66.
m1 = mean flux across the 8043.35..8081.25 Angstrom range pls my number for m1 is 14.4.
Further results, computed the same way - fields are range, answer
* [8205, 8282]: 14.3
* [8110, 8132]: 14.5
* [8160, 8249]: 14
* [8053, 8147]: 14.4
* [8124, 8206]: 14.1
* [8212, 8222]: 14.1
